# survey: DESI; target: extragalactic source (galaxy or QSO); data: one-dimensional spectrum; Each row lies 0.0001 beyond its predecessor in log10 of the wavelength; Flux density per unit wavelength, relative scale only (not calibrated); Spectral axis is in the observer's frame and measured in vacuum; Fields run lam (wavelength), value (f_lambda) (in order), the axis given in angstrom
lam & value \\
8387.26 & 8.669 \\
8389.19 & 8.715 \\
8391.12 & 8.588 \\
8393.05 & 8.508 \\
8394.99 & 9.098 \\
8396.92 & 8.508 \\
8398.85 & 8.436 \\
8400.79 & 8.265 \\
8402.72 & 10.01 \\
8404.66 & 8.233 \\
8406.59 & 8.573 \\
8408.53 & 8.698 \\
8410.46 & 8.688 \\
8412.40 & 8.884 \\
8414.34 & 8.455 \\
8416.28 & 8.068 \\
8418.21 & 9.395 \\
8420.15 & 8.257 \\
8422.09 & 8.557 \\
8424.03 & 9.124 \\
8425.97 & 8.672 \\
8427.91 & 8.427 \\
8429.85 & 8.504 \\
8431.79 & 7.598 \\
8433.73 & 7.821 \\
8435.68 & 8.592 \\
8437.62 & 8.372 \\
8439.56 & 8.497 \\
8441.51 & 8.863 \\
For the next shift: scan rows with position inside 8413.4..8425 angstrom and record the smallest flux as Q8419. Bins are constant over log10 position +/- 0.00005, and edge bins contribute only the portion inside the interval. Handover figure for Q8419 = 8.068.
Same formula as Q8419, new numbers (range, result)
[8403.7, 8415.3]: 8.233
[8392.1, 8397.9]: 8.508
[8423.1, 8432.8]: 7.598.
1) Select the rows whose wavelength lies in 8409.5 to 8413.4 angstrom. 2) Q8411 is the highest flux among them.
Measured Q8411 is 8.884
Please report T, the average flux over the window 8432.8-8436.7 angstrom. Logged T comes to 8.2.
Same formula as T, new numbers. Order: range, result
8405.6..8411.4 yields 8.66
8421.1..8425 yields 8.83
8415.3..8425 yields 8.68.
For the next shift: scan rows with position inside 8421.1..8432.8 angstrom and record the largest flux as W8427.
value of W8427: 9.124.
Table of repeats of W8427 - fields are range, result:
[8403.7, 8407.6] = 8.573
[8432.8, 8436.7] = 8.592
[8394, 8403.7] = 10.01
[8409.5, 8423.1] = 9.395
